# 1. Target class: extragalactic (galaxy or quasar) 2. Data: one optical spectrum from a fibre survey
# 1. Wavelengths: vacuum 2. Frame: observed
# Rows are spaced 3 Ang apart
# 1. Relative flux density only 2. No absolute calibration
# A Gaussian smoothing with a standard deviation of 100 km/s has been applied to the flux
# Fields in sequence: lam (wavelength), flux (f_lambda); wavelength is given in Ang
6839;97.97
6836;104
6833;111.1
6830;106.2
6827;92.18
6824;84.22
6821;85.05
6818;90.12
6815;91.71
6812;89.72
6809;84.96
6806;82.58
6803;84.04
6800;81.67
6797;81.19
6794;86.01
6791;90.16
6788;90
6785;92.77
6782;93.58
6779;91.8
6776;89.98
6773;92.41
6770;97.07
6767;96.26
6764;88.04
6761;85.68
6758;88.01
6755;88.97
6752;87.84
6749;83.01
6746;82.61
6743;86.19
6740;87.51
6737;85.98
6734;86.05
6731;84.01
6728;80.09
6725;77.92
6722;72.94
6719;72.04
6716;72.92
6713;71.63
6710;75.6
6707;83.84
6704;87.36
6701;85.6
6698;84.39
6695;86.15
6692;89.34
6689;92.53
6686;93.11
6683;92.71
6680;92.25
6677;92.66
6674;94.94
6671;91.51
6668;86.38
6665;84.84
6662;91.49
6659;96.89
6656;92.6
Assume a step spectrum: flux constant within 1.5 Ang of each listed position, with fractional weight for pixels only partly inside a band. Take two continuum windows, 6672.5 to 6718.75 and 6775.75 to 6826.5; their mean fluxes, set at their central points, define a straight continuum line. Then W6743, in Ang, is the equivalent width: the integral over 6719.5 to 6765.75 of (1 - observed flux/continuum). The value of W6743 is 1.38 Ang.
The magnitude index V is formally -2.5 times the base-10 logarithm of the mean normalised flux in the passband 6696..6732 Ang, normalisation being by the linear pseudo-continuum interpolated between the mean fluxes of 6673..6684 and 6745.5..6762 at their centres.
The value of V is 0.139 mag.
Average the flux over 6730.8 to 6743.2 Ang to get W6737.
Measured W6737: 86.1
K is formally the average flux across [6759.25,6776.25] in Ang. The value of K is 91.6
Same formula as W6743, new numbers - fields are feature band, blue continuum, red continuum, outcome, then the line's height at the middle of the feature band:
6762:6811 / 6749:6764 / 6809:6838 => 0.8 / 90.5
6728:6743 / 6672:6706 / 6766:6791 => 1.0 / 91.4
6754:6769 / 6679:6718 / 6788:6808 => -0.9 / 84.8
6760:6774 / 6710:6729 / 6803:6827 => -2.0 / 80.8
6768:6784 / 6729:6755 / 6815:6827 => -1.2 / 86.5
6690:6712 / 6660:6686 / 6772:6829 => 1.5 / 90.5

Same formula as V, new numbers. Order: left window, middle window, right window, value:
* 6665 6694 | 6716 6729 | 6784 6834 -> 0.20 mag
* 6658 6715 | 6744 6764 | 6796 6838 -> 0.04 mag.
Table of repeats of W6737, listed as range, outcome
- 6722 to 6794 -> 87.7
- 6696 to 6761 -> 82.2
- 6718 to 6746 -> 81.6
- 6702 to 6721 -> 77.3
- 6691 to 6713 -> 83.6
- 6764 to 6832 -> 89.8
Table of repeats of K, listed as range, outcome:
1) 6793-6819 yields 85.7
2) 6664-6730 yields 84.6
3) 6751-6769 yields 89.4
